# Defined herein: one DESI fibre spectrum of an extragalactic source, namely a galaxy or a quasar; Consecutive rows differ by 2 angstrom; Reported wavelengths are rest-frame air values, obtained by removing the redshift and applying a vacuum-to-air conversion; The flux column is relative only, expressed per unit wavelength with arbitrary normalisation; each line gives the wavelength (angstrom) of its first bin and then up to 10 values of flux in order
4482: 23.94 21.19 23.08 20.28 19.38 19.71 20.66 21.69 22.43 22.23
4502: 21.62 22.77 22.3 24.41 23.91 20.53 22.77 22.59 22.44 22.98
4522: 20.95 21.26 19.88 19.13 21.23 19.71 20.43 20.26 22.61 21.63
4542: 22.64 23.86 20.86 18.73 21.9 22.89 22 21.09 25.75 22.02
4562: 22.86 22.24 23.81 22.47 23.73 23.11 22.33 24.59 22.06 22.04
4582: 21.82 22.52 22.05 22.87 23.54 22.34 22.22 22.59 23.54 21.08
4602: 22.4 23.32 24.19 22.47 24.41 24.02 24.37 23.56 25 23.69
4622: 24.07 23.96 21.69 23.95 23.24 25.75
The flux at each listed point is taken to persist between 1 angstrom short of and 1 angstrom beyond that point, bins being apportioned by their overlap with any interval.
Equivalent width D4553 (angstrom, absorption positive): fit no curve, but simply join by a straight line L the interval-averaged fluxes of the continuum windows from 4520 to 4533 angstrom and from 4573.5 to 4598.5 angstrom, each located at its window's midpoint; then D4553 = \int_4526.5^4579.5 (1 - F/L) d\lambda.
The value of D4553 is -1.4 angstrom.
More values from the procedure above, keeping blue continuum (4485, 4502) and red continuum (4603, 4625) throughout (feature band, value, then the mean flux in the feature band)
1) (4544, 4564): 0.4 angstrom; 22.1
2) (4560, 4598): 0.6 angstrom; 22.7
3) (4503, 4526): -0.7 angstrom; 22.3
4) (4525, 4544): 1.0 angstrom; 21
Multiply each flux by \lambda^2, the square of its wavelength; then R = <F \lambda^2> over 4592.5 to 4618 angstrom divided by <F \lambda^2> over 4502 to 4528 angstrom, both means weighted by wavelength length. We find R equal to 1.09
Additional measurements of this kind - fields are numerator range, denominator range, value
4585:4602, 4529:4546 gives 1.07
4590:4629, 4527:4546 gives 1.13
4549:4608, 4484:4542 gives 1.09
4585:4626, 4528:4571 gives 1.08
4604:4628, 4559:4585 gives 1.06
